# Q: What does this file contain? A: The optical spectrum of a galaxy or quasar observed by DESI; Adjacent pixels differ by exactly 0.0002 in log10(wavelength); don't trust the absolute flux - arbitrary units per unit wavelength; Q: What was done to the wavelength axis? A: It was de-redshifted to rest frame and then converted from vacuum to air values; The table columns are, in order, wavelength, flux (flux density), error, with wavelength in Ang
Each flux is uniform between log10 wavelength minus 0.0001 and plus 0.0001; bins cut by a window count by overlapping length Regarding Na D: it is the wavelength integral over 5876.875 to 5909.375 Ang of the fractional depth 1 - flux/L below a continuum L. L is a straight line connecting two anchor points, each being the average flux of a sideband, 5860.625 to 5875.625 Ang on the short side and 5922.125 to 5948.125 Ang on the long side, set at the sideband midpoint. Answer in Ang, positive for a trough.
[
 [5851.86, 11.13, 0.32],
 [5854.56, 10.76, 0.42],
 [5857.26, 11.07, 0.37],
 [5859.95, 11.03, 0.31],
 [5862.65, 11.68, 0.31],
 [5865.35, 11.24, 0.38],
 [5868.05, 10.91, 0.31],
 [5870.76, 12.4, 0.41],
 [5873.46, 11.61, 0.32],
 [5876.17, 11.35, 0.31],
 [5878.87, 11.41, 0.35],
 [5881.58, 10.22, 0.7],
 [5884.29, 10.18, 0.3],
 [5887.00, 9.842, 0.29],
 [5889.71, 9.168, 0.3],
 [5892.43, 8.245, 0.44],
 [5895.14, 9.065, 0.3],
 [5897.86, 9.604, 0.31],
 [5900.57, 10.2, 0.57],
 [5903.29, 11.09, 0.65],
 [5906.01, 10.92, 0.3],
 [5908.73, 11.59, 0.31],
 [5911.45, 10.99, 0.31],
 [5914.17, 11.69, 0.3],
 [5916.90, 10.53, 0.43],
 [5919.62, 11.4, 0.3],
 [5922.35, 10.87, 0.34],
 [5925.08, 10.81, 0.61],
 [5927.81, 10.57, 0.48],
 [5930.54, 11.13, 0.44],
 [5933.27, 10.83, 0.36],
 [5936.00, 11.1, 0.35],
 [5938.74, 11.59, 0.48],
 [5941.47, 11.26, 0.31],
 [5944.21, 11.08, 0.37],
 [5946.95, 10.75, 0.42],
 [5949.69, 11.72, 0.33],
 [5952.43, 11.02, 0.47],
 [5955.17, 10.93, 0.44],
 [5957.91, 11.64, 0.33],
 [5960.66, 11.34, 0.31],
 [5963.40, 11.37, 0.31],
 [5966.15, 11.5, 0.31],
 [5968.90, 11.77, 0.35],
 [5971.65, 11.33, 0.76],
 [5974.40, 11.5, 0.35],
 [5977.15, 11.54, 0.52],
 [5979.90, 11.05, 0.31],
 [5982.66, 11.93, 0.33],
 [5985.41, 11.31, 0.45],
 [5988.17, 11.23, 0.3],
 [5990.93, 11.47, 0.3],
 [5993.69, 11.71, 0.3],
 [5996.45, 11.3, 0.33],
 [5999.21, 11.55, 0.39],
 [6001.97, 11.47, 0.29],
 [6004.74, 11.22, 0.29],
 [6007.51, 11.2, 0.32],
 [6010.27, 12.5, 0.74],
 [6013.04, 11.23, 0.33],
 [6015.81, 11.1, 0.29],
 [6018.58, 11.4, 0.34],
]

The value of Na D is 3.5 Ang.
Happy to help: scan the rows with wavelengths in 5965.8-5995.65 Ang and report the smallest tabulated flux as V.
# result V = 11.05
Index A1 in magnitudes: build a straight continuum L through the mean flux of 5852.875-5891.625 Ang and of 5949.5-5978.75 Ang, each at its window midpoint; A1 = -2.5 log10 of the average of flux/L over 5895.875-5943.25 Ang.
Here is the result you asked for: 0.02 mag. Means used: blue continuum 10.9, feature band 10.9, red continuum 11.4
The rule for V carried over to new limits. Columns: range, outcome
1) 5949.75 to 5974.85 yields 10.93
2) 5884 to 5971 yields 8.245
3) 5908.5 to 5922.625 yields 10.53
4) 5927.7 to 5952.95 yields 10.57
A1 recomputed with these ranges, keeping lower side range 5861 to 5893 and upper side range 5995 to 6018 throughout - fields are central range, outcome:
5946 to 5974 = -0.015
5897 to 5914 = 0.006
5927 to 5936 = 0.014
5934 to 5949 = -0.007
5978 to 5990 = -0.006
